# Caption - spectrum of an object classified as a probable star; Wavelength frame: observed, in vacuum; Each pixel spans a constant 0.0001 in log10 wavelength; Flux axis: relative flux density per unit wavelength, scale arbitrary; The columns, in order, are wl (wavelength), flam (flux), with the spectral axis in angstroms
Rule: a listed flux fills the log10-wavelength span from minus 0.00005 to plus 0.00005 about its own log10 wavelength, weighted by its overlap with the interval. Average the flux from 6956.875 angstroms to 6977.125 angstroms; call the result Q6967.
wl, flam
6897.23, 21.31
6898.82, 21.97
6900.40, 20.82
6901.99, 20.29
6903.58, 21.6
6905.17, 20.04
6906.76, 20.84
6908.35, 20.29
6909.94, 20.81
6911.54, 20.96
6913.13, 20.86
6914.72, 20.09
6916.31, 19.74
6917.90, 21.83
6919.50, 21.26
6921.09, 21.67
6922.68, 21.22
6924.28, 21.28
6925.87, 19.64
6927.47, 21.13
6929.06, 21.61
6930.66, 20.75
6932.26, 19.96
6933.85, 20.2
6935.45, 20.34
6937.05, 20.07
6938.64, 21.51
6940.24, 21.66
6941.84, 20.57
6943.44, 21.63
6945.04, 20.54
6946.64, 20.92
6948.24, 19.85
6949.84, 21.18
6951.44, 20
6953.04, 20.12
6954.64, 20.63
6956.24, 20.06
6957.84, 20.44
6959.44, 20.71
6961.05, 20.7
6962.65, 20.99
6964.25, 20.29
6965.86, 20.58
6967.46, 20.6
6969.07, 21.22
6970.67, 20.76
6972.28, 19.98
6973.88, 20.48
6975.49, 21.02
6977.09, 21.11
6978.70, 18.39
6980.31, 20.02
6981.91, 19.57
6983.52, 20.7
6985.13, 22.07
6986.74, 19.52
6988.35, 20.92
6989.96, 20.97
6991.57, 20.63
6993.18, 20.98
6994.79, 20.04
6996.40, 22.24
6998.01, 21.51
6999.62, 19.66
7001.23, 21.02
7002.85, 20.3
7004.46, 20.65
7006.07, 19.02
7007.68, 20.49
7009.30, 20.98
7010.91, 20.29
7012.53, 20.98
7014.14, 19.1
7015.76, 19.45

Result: 20.7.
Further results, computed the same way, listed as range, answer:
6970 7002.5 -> 20.6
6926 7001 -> 20.6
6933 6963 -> 20.6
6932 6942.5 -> 20.7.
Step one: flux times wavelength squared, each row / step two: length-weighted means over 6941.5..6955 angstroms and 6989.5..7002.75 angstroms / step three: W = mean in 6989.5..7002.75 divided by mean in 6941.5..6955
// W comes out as 1.03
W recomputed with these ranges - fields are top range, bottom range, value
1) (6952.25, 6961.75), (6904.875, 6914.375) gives 1.00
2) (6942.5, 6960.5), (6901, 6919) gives 1.01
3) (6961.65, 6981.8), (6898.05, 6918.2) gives 1.00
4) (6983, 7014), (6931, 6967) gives 1.02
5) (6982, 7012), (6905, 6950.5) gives 1.01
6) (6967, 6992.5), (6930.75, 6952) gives 1.00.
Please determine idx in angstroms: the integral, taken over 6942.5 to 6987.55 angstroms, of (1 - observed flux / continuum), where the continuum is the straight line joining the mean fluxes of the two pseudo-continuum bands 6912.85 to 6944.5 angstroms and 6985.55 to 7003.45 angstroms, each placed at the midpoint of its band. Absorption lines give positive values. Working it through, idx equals 0.6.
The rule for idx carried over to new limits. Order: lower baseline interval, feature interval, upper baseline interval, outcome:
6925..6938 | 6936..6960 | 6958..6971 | -0.06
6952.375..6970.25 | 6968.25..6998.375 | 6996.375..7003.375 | 0.14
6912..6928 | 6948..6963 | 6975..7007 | 0.16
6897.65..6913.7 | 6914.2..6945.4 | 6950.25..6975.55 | -0.19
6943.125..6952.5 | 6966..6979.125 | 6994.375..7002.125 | 0.16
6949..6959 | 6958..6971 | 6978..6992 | -0.21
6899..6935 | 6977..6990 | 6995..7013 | 0.23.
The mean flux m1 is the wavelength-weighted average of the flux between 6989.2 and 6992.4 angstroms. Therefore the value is 20.8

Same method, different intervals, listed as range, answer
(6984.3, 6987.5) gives 20.8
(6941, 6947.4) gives 20.9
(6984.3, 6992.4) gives 20.8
